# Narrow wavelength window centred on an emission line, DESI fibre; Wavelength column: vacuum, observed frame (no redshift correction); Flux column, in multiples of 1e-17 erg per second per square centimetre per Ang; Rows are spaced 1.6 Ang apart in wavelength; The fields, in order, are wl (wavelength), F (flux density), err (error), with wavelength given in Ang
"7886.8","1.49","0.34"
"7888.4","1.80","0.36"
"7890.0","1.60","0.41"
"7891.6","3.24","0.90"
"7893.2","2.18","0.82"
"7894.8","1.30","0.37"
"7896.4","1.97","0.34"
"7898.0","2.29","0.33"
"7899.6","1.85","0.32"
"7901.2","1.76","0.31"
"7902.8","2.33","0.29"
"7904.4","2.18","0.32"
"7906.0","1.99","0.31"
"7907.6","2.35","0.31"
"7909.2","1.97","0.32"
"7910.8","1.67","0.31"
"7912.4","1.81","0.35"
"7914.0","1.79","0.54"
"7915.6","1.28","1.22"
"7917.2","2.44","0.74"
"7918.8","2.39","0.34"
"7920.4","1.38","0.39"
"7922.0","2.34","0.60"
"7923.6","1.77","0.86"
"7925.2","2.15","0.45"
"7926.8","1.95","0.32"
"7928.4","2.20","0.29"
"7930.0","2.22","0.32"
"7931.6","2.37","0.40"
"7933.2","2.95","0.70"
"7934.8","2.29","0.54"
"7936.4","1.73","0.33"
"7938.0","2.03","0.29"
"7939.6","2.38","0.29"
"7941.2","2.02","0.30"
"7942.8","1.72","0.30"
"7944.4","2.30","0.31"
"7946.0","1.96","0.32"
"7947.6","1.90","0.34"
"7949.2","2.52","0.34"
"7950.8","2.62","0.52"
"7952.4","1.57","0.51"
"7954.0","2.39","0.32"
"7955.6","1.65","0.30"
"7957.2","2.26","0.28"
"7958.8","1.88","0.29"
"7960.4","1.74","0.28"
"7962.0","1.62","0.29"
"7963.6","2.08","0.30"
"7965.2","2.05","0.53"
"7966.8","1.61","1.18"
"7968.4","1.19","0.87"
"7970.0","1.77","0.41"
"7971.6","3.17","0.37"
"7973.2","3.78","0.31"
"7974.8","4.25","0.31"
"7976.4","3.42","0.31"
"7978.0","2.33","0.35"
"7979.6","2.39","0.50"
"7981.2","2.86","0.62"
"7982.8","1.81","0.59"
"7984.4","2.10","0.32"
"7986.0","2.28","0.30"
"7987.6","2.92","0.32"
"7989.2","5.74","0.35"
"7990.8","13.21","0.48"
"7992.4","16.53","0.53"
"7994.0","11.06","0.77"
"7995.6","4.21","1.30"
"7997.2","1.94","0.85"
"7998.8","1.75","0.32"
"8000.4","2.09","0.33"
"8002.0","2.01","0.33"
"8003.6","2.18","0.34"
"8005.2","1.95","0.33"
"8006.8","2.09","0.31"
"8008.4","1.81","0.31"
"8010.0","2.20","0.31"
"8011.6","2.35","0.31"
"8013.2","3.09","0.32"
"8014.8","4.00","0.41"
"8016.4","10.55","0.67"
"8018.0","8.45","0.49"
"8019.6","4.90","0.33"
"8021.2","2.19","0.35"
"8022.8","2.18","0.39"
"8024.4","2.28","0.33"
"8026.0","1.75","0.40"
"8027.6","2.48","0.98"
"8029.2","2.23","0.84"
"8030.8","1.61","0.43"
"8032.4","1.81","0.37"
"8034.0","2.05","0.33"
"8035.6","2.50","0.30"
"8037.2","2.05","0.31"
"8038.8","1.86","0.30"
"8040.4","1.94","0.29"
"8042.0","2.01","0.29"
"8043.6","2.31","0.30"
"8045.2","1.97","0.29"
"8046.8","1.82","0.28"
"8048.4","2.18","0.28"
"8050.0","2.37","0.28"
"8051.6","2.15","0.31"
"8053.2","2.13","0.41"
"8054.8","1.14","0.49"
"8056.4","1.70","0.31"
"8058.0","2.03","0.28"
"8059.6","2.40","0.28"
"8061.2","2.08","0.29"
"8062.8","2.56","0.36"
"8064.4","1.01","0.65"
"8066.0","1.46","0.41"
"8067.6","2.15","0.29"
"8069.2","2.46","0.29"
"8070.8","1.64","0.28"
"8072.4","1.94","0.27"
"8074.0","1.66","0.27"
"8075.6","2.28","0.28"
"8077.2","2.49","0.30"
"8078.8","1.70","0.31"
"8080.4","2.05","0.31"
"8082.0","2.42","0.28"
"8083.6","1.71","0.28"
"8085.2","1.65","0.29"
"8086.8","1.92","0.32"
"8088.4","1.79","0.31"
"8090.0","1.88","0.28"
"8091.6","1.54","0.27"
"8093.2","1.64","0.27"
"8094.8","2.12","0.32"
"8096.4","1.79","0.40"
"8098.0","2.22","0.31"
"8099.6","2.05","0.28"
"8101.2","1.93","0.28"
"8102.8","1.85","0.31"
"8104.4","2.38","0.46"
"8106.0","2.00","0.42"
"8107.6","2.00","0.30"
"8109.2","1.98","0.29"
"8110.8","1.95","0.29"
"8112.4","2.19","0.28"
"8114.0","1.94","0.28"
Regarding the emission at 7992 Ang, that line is Halpha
